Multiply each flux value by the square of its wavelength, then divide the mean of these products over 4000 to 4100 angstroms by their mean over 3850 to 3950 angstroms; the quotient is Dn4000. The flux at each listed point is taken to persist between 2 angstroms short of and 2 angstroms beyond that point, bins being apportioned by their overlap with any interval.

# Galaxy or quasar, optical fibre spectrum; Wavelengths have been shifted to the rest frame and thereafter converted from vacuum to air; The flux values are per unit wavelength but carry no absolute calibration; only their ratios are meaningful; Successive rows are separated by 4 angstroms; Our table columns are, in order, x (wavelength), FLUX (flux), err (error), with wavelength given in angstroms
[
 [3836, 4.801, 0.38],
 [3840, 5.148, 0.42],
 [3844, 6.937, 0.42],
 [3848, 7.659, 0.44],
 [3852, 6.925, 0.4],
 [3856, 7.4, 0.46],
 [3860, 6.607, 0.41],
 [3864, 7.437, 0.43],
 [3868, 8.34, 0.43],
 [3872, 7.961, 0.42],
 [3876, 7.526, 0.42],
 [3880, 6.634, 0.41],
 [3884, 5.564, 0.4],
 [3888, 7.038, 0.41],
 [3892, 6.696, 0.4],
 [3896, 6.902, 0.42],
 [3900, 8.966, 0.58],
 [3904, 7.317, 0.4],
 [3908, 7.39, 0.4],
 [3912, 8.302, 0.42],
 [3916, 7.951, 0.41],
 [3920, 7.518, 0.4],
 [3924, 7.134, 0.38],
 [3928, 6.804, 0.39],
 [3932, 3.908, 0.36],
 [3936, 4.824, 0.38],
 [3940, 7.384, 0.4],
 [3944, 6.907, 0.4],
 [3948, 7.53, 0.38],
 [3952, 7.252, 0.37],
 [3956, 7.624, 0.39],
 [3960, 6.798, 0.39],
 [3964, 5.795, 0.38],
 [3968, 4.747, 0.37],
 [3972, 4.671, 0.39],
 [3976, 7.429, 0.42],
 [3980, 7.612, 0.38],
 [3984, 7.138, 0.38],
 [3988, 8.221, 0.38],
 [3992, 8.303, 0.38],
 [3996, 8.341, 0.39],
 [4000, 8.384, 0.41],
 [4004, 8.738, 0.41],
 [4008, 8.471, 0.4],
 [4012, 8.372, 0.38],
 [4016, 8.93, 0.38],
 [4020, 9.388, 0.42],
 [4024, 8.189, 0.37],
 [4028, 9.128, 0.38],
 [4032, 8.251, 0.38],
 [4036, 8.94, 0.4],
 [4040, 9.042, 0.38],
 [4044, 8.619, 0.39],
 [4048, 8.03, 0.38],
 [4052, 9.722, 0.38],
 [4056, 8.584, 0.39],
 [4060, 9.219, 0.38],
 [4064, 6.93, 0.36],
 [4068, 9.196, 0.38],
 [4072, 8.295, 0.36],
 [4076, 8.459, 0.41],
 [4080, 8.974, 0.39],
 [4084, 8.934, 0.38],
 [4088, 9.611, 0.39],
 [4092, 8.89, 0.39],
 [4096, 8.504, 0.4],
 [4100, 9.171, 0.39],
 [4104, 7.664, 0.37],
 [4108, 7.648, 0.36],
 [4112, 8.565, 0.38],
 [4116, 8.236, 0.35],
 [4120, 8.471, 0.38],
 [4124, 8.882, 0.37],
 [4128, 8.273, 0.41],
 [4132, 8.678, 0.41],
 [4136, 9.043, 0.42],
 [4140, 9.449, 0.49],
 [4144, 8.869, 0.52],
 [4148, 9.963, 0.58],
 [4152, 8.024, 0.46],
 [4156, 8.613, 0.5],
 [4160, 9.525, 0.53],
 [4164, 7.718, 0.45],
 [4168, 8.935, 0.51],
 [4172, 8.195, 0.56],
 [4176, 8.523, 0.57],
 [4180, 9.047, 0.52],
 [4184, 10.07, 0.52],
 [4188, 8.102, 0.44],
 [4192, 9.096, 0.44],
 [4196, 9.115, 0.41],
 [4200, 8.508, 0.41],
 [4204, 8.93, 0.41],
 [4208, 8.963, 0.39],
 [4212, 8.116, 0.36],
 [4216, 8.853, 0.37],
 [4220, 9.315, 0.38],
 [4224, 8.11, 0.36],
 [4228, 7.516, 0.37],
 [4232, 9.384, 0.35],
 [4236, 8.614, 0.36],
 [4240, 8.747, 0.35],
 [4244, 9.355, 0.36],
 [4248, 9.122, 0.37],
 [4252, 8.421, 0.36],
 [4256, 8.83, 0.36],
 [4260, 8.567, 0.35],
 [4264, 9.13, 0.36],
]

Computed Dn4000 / 1.3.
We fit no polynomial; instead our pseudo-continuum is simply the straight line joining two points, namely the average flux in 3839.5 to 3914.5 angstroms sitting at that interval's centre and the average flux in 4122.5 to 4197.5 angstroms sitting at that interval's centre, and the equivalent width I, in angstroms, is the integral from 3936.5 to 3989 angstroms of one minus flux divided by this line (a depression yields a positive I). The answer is 6.51 angstroms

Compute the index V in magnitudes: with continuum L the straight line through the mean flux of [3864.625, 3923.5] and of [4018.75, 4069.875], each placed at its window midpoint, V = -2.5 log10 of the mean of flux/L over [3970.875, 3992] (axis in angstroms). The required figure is 0.133 mag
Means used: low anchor 7.43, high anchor 8.7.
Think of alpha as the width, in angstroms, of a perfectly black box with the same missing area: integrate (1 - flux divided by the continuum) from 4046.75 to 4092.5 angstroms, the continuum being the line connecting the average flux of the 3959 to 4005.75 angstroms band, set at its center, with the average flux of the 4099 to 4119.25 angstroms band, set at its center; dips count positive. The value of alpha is -4.9 angstroms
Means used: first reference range 7.18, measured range 8.74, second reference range 8.22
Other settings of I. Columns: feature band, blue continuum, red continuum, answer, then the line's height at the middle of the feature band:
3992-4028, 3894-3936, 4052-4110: -2.91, 7.97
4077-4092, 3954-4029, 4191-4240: -1.82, 8.1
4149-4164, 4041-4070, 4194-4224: 0.10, 8.73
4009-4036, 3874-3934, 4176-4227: -3.38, 7.75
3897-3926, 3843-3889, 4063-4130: -1.26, 7.45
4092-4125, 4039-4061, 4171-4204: 1.65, 8.85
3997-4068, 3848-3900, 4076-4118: -3.98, 8.2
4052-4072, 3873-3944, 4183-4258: -1.88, 7.85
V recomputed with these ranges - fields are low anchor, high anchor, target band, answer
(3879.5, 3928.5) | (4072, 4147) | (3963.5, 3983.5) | 0.25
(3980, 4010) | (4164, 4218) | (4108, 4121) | 0.03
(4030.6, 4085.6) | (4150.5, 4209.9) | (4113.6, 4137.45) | 0.02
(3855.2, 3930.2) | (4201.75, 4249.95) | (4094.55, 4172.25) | -0.04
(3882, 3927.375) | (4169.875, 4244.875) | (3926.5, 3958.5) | 0.15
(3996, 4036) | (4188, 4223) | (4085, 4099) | -0.04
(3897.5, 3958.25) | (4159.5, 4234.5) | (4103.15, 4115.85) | 0.02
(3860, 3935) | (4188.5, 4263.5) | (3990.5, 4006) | -0.11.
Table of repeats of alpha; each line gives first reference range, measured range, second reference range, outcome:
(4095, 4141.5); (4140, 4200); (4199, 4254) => -1.6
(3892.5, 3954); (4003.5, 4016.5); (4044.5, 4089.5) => -0.8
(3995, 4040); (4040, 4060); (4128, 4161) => -0.2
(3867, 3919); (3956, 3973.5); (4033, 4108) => 4.7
